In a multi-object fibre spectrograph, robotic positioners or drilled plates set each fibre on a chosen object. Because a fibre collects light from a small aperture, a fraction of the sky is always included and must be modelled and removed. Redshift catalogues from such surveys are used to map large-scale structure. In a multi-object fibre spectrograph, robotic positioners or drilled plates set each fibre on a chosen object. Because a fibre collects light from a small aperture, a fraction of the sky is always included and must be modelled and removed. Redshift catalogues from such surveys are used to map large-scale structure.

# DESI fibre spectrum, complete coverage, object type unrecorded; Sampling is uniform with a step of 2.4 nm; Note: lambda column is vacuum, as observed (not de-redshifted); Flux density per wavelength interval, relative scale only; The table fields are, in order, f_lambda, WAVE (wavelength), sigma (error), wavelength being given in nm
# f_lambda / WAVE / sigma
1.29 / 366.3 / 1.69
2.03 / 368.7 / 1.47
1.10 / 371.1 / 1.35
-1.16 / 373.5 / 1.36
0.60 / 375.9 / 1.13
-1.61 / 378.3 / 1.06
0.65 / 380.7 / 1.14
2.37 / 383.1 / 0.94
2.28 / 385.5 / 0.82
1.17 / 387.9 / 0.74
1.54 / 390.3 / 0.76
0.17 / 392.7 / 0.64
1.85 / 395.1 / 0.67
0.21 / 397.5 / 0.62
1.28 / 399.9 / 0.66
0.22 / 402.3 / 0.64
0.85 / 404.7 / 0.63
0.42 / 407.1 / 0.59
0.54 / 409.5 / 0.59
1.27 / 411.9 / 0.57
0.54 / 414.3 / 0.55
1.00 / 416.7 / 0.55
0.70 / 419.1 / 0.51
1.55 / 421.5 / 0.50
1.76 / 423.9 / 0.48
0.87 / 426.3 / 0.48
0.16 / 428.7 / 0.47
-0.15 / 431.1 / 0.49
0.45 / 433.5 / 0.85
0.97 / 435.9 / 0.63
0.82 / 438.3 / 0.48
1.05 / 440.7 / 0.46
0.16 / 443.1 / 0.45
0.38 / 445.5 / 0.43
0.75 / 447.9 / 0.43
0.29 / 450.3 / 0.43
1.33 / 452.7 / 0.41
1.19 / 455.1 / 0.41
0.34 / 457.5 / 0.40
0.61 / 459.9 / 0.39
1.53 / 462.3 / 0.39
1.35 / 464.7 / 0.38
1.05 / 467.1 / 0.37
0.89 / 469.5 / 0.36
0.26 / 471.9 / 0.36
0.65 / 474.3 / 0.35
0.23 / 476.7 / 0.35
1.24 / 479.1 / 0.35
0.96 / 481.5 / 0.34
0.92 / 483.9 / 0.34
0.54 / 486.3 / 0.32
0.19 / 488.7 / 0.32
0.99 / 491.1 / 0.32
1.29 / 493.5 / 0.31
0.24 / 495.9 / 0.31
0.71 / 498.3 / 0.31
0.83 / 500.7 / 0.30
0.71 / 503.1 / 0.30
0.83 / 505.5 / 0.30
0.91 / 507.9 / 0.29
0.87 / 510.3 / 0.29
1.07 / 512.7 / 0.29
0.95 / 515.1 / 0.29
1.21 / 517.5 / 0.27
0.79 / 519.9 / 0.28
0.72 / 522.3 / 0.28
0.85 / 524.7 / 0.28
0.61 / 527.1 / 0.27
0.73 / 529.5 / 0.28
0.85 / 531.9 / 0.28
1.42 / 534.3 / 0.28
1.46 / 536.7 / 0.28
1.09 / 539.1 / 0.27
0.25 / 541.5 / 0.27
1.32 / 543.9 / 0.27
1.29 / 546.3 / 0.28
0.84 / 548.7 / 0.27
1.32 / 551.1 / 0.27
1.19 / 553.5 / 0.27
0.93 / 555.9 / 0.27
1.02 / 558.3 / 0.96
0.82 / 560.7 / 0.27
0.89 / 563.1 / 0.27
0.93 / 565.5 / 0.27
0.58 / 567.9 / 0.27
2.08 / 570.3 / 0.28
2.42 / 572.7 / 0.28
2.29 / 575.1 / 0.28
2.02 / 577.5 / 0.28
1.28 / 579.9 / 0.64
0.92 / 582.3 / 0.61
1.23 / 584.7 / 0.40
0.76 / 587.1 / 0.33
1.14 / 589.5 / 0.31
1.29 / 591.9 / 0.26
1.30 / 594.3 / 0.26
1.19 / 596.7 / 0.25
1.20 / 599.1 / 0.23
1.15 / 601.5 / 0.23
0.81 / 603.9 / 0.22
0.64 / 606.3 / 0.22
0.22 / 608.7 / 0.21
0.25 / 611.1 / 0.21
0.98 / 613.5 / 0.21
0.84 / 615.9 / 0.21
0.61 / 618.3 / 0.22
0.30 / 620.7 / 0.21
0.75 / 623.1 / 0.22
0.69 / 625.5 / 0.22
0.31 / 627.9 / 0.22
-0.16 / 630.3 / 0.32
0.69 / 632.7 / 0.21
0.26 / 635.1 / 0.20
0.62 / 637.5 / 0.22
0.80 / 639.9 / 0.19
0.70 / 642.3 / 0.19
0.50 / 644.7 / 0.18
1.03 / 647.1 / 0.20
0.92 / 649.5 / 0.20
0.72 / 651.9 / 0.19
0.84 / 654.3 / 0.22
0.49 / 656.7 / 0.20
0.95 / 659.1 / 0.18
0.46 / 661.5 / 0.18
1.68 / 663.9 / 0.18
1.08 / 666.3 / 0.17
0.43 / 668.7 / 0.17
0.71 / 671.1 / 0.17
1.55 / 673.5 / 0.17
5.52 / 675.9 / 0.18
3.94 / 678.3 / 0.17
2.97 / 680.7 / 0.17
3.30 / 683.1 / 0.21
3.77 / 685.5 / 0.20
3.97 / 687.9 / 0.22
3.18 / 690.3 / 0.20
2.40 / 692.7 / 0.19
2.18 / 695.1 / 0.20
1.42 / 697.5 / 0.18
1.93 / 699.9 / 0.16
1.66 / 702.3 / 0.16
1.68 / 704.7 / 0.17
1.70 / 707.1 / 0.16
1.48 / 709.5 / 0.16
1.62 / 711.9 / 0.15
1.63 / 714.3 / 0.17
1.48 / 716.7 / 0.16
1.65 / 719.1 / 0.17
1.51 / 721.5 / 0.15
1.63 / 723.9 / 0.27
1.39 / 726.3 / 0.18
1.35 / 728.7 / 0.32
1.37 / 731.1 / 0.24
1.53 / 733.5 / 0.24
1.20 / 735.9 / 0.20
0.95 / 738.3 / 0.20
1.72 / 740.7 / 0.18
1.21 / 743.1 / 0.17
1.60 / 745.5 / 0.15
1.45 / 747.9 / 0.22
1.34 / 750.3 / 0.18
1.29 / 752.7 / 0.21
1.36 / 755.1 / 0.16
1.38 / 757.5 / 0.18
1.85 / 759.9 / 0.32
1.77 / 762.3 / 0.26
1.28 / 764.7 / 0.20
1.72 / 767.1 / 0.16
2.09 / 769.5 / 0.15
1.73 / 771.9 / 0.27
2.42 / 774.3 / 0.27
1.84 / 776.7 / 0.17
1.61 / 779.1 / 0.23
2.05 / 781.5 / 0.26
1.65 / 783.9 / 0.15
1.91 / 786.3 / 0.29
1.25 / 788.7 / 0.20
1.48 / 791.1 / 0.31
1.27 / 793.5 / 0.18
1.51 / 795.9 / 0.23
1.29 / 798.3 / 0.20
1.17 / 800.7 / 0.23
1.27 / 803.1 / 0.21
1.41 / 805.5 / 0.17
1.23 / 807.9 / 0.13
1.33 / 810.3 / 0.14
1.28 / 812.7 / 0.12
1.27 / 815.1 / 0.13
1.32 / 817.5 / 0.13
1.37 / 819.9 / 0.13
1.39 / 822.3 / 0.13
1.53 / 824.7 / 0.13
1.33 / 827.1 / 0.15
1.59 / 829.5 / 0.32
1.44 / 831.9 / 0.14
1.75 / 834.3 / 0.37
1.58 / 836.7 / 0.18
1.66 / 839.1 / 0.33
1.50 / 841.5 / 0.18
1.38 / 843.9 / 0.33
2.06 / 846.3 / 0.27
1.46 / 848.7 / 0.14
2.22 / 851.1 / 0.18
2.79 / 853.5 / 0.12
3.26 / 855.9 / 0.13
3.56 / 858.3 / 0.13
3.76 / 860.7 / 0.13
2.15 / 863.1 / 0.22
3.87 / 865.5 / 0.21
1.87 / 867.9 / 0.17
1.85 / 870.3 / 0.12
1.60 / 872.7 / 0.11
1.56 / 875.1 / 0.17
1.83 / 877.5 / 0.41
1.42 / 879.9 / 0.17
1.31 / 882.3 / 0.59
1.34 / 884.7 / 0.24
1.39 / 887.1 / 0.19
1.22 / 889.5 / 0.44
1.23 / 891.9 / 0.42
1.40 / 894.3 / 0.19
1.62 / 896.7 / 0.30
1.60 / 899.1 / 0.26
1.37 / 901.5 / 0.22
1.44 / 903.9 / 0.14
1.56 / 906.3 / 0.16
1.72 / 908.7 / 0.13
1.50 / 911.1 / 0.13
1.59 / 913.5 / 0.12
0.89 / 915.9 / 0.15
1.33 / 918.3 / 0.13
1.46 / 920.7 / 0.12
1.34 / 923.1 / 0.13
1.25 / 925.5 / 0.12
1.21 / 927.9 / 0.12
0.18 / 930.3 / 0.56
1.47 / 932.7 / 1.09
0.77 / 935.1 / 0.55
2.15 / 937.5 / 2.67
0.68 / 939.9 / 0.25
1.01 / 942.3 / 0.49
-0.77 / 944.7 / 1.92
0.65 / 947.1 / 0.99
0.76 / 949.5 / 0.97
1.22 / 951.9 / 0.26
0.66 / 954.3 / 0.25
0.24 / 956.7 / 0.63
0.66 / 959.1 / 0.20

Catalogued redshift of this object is 4.547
